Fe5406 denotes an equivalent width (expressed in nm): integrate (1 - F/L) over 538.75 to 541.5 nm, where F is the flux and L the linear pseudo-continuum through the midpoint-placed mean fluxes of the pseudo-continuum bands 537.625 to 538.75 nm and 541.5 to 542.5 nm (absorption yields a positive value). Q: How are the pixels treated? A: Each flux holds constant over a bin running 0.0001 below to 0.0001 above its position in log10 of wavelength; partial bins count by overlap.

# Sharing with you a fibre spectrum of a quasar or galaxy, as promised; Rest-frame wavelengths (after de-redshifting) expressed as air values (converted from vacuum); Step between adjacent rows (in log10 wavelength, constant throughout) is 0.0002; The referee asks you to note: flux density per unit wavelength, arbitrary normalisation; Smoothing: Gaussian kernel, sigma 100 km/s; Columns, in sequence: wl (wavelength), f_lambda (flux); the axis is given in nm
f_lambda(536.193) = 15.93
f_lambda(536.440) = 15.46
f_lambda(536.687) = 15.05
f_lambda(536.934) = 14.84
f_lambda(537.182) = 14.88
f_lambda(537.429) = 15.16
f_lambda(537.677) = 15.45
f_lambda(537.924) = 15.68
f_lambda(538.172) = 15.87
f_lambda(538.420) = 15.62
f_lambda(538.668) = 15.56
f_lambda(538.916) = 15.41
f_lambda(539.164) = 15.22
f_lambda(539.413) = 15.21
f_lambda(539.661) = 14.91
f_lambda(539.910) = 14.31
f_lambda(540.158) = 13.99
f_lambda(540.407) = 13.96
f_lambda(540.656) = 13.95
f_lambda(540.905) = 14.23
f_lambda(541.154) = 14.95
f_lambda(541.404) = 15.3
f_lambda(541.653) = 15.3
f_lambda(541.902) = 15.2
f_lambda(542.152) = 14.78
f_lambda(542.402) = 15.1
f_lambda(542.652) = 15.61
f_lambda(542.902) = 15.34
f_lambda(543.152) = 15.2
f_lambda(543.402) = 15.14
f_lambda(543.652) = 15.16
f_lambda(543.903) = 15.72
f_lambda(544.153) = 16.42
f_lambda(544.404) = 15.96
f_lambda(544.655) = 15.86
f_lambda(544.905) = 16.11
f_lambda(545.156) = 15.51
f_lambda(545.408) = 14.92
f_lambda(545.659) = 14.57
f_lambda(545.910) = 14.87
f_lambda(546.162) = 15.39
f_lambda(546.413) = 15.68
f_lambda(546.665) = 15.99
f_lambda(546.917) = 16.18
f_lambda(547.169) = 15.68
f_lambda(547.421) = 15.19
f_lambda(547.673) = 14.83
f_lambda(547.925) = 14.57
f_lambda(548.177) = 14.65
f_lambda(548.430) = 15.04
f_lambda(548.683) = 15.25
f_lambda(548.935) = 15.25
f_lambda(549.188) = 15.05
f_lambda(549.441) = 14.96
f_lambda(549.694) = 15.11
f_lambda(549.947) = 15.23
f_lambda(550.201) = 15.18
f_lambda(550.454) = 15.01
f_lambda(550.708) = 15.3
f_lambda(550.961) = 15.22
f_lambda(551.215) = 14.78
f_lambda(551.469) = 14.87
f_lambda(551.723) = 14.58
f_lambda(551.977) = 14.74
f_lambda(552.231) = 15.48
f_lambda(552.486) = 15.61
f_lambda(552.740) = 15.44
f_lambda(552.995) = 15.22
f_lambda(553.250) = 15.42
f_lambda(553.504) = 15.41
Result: 0.12 nm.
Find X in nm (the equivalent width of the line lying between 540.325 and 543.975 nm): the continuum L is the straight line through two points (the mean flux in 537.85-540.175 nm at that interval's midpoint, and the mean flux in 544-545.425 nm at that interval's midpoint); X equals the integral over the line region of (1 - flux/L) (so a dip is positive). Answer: 0.14 nm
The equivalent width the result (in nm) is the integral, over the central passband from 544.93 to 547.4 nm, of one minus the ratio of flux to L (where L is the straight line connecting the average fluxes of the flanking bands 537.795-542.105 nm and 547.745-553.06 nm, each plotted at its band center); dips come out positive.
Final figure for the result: -0.07 nm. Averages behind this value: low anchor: 15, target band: 15.4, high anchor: 15.1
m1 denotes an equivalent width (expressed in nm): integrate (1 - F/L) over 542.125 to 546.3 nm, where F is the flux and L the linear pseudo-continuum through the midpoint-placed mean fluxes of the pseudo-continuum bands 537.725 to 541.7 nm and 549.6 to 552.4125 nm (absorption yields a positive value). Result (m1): -0.11 nm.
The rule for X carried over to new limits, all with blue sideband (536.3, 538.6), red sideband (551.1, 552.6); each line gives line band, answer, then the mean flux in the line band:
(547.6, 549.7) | 0.016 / 15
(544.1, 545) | -0.052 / 16.1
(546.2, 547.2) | -0.048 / 15.9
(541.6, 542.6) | 0.008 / 15.1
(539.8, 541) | 0.094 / 14.1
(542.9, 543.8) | 0.000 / 15.2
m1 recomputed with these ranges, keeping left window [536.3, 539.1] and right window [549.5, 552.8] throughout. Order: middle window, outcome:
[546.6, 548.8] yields -0.01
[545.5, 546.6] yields 0.00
